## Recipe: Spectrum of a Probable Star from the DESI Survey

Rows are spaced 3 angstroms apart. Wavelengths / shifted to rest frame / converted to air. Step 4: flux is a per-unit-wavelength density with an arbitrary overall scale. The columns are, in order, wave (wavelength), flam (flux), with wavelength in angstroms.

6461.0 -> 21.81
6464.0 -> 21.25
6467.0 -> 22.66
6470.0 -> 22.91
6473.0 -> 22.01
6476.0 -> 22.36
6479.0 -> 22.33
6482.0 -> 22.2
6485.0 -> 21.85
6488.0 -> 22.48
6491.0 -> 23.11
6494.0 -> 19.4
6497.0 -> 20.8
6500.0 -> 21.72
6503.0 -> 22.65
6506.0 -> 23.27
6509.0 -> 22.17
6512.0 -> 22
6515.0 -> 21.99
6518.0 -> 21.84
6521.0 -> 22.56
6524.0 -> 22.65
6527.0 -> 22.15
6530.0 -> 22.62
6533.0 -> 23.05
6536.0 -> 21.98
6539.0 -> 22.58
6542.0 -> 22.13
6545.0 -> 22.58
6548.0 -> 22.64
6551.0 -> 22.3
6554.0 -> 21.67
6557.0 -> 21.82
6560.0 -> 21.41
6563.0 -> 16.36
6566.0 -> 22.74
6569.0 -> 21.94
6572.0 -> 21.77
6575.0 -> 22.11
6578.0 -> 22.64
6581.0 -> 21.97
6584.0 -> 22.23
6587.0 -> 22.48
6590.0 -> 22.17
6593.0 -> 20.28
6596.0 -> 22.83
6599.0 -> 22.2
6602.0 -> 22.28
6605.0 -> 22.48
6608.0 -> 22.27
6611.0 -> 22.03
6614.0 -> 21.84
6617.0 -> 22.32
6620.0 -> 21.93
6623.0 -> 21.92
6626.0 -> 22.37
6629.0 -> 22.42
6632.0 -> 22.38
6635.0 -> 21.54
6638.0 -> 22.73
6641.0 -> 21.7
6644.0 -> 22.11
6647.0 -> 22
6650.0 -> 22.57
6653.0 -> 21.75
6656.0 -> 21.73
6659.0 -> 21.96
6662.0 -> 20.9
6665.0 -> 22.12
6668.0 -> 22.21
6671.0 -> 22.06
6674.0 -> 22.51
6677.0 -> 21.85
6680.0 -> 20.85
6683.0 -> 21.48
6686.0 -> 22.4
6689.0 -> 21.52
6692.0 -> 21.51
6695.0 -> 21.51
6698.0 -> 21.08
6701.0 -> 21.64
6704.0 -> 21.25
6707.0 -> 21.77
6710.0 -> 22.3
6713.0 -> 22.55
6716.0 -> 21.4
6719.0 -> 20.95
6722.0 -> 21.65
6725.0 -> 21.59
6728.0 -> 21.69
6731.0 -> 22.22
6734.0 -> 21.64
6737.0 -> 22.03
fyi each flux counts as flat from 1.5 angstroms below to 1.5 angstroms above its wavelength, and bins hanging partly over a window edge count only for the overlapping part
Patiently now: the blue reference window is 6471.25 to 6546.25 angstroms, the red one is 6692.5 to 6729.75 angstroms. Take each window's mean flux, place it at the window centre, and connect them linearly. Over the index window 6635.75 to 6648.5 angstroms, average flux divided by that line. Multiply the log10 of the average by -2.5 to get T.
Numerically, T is -0.01 mag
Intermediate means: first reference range 22.2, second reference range 21.6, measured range 22.1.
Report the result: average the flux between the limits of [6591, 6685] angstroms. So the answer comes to 22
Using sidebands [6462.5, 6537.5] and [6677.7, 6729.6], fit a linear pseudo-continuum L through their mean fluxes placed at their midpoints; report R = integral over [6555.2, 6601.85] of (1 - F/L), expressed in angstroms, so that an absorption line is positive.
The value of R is 0.56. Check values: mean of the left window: 22.2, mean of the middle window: 21.7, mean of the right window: 21.6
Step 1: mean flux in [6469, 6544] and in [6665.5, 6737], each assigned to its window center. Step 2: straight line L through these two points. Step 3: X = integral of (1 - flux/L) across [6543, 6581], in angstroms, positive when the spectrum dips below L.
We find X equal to 0.7 angstroms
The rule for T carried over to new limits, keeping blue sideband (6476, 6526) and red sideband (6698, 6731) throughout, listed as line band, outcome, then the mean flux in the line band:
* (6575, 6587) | -0.02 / 22.3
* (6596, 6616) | -0.02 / 22.2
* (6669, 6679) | -0.02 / 22.1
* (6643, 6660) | -0.01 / 22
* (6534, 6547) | -0.02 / 22.4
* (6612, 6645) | -0.01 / 22.1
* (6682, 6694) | 0.00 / 21.7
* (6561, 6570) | 0.08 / 20.3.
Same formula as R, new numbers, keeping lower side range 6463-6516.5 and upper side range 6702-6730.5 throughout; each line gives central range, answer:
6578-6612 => -0.4 angstroms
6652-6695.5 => 0.0 angstroms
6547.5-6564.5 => 0.8 angstroms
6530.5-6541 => -0.3 angstroms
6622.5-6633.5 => -0.2 angstroms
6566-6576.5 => -0.1 angstroms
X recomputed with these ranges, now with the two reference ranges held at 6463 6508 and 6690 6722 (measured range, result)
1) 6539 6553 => -0.29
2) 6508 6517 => -0.01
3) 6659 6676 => -0.22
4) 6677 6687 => 0.03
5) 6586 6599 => -0.06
